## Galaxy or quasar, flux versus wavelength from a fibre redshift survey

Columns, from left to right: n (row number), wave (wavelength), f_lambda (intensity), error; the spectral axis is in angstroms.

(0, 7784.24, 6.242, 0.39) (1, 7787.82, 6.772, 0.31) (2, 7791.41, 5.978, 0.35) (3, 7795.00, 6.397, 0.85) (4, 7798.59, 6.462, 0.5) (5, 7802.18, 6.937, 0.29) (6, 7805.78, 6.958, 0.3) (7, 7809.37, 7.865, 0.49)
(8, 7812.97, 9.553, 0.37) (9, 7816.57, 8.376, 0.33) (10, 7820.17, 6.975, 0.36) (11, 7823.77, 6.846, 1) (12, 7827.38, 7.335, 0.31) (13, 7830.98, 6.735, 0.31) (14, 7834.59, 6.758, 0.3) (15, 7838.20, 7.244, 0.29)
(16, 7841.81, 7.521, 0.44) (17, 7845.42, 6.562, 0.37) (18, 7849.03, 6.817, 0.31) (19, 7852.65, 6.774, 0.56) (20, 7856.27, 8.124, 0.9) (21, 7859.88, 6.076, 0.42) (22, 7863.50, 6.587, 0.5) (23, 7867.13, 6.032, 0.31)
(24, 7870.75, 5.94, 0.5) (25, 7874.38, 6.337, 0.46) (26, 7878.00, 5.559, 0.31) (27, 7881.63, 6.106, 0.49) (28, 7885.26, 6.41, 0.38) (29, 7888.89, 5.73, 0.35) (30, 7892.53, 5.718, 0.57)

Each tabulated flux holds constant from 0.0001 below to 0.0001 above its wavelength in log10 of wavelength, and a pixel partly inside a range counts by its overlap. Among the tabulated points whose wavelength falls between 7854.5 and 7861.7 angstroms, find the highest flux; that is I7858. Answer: 8.124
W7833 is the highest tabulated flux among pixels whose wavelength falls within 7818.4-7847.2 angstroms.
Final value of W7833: 7.521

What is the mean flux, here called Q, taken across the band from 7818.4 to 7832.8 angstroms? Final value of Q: 6.97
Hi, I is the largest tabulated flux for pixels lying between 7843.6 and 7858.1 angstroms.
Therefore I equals 8.124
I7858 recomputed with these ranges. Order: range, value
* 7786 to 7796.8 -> 6.772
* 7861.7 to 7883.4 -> 6.587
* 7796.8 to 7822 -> 9.553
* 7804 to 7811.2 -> 7.865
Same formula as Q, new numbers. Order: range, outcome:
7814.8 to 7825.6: 7.39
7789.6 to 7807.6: 6.55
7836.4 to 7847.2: 7.11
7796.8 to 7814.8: 7.56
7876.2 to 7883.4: 5.83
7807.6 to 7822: 8.19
